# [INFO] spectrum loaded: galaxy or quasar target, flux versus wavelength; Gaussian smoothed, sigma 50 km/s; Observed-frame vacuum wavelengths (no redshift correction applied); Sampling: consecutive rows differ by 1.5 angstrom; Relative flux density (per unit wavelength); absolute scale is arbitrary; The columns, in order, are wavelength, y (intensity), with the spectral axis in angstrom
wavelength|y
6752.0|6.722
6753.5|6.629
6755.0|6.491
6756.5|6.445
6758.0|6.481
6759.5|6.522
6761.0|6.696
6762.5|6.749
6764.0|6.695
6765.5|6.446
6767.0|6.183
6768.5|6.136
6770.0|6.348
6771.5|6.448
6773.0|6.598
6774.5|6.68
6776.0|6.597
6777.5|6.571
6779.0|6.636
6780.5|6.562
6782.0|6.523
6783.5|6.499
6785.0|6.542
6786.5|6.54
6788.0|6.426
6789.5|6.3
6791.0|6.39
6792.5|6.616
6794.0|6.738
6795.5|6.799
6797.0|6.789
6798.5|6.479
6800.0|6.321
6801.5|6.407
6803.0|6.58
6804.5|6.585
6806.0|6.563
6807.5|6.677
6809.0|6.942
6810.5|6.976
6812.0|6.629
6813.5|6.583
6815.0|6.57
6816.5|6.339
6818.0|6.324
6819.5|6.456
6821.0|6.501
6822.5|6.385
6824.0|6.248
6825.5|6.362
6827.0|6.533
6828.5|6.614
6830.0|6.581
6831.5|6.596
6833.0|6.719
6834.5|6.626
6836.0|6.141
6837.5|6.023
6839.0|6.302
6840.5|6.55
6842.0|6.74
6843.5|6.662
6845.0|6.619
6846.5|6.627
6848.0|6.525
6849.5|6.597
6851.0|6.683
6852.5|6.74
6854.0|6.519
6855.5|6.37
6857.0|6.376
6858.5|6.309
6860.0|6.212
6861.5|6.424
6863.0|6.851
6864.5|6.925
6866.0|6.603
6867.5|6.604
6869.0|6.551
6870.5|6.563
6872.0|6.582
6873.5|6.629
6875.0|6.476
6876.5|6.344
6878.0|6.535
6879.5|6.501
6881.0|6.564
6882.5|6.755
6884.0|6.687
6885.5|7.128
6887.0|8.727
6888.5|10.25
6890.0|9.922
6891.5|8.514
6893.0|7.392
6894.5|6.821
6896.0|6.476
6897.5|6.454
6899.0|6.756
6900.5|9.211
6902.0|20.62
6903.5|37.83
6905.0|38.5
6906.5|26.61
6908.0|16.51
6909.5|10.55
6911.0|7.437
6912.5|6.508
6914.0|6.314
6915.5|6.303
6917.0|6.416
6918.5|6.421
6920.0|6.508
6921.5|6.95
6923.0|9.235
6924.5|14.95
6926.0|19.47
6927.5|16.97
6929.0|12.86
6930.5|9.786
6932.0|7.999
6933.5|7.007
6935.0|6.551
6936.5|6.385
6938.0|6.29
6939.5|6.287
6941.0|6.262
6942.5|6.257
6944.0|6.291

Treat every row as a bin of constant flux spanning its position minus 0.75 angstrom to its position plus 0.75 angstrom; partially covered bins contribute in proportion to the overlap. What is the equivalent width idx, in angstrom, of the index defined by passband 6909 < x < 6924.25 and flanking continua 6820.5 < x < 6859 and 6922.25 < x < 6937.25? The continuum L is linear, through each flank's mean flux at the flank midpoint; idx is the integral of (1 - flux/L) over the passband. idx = 4.4 angstrom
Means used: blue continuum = 6.5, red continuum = 11.1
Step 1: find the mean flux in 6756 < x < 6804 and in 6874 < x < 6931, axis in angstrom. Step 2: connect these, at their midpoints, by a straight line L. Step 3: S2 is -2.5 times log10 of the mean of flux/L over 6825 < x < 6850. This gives 0.306 mag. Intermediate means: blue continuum 6.52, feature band 6.52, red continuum 11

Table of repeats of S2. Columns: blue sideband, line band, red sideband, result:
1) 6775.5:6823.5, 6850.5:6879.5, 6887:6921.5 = 0.46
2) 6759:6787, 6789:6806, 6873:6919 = 0.13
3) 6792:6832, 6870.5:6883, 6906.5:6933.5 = 0.33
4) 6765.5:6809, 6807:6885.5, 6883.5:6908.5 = 0.49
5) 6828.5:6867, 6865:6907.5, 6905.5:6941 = -0.22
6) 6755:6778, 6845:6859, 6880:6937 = 0.38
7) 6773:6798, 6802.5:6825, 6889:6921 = 0.20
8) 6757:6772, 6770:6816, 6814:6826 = -0.02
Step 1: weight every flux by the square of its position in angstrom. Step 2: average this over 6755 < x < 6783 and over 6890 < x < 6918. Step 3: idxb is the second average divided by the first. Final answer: 2.1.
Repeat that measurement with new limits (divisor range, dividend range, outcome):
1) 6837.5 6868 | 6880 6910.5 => 1.98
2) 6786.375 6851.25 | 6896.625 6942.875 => 1.84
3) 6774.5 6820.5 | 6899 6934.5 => 2.10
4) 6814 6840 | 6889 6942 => 1.79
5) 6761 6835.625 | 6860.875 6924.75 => 1.54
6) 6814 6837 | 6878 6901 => 1.19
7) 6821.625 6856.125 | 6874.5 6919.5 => 1.69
